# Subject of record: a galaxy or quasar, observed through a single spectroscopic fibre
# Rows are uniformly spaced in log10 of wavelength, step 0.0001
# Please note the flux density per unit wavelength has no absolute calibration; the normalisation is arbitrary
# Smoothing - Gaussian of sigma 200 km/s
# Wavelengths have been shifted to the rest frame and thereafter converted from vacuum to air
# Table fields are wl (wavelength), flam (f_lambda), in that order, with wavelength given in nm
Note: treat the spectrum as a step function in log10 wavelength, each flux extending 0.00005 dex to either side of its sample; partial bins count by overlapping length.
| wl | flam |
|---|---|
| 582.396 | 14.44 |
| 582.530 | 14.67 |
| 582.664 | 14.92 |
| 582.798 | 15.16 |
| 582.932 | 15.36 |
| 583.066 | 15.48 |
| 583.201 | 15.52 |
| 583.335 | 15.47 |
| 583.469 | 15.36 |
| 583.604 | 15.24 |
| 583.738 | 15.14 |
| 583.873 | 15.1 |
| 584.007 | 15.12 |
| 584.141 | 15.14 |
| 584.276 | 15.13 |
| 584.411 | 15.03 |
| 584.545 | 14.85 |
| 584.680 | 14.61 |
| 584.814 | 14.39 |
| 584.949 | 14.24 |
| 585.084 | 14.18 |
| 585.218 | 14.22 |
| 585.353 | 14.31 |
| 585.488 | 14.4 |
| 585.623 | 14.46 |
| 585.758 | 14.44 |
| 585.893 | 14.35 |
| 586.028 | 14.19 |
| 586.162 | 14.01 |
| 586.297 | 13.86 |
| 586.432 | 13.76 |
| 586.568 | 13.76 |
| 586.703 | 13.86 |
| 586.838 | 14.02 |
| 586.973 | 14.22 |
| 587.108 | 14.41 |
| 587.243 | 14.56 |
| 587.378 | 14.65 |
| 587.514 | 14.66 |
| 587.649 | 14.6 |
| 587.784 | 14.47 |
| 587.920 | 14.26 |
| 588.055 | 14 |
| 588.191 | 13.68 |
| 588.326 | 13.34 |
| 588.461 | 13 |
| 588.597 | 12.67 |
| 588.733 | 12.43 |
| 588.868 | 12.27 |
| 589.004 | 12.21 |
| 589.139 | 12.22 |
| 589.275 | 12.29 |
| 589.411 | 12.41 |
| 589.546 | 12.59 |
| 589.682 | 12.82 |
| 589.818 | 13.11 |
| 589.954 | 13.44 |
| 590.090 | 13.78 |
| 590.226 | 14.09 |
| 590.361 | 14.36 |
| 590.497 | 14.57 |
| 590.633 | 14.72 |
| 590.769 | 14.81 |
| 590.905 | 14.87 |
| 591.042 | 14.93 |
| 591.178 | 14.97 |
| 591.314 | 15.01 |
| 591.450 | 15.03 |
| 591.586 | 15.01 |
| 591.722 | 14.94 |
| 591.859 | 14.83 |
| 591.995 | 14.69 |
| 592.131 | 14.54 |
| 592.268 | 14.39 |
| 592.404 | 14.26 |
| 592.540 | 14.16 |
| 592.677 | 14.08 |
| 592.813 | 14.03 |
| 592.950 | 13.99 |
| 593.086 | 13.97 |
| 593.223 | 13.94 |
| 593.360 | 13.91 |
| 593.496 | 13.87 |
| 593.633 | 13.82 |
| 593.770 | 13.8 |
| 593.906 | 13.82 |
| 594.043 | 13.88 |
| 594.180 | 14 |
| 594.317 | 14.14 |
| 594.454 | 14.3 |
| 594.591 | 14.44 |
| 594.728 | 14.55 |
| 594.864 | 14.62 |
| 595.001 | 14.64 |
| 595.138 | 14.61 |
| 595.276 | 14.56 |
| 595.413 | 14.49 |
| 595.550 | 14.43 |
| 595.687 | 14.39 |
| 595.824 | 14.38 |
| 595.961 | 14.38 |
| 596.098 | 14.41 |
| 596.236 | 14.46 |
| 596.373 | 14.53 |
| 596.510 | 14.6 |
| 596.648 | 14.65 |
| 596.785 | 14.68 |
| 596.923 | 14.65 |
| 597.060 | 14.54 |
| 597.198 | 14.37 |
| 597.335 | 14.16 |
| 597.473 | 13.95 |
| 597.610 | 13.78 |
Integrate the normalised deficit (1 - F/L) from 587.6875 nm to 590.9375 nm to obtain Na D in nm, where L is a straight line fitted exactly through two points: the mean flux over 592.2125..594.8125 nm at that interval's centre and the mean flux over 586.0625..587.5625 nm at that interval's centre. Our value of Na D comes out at 0.16 nm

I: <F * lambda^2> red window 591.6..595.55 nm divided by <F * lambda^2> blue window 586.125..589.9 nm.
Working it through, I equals 1.08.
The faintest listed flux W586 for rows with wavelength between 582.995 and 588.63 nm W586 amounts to 12.67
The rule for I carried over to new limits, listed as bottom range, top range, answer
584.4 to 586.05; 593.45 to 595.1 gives 1.01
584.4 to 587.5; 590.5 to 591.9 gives 1.06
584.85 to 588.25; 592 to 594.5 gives 1.01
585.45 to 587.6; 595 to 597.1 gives 1.05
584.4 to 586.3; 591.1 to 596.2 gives 1.03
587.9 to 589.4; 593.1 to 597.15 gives 1.14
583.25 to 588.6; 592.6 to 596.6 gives 1.02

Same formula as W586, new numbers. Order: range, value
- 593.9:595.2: 13.82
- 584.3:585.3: 14.18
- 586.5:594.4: 12.21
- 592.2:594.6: 13.8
